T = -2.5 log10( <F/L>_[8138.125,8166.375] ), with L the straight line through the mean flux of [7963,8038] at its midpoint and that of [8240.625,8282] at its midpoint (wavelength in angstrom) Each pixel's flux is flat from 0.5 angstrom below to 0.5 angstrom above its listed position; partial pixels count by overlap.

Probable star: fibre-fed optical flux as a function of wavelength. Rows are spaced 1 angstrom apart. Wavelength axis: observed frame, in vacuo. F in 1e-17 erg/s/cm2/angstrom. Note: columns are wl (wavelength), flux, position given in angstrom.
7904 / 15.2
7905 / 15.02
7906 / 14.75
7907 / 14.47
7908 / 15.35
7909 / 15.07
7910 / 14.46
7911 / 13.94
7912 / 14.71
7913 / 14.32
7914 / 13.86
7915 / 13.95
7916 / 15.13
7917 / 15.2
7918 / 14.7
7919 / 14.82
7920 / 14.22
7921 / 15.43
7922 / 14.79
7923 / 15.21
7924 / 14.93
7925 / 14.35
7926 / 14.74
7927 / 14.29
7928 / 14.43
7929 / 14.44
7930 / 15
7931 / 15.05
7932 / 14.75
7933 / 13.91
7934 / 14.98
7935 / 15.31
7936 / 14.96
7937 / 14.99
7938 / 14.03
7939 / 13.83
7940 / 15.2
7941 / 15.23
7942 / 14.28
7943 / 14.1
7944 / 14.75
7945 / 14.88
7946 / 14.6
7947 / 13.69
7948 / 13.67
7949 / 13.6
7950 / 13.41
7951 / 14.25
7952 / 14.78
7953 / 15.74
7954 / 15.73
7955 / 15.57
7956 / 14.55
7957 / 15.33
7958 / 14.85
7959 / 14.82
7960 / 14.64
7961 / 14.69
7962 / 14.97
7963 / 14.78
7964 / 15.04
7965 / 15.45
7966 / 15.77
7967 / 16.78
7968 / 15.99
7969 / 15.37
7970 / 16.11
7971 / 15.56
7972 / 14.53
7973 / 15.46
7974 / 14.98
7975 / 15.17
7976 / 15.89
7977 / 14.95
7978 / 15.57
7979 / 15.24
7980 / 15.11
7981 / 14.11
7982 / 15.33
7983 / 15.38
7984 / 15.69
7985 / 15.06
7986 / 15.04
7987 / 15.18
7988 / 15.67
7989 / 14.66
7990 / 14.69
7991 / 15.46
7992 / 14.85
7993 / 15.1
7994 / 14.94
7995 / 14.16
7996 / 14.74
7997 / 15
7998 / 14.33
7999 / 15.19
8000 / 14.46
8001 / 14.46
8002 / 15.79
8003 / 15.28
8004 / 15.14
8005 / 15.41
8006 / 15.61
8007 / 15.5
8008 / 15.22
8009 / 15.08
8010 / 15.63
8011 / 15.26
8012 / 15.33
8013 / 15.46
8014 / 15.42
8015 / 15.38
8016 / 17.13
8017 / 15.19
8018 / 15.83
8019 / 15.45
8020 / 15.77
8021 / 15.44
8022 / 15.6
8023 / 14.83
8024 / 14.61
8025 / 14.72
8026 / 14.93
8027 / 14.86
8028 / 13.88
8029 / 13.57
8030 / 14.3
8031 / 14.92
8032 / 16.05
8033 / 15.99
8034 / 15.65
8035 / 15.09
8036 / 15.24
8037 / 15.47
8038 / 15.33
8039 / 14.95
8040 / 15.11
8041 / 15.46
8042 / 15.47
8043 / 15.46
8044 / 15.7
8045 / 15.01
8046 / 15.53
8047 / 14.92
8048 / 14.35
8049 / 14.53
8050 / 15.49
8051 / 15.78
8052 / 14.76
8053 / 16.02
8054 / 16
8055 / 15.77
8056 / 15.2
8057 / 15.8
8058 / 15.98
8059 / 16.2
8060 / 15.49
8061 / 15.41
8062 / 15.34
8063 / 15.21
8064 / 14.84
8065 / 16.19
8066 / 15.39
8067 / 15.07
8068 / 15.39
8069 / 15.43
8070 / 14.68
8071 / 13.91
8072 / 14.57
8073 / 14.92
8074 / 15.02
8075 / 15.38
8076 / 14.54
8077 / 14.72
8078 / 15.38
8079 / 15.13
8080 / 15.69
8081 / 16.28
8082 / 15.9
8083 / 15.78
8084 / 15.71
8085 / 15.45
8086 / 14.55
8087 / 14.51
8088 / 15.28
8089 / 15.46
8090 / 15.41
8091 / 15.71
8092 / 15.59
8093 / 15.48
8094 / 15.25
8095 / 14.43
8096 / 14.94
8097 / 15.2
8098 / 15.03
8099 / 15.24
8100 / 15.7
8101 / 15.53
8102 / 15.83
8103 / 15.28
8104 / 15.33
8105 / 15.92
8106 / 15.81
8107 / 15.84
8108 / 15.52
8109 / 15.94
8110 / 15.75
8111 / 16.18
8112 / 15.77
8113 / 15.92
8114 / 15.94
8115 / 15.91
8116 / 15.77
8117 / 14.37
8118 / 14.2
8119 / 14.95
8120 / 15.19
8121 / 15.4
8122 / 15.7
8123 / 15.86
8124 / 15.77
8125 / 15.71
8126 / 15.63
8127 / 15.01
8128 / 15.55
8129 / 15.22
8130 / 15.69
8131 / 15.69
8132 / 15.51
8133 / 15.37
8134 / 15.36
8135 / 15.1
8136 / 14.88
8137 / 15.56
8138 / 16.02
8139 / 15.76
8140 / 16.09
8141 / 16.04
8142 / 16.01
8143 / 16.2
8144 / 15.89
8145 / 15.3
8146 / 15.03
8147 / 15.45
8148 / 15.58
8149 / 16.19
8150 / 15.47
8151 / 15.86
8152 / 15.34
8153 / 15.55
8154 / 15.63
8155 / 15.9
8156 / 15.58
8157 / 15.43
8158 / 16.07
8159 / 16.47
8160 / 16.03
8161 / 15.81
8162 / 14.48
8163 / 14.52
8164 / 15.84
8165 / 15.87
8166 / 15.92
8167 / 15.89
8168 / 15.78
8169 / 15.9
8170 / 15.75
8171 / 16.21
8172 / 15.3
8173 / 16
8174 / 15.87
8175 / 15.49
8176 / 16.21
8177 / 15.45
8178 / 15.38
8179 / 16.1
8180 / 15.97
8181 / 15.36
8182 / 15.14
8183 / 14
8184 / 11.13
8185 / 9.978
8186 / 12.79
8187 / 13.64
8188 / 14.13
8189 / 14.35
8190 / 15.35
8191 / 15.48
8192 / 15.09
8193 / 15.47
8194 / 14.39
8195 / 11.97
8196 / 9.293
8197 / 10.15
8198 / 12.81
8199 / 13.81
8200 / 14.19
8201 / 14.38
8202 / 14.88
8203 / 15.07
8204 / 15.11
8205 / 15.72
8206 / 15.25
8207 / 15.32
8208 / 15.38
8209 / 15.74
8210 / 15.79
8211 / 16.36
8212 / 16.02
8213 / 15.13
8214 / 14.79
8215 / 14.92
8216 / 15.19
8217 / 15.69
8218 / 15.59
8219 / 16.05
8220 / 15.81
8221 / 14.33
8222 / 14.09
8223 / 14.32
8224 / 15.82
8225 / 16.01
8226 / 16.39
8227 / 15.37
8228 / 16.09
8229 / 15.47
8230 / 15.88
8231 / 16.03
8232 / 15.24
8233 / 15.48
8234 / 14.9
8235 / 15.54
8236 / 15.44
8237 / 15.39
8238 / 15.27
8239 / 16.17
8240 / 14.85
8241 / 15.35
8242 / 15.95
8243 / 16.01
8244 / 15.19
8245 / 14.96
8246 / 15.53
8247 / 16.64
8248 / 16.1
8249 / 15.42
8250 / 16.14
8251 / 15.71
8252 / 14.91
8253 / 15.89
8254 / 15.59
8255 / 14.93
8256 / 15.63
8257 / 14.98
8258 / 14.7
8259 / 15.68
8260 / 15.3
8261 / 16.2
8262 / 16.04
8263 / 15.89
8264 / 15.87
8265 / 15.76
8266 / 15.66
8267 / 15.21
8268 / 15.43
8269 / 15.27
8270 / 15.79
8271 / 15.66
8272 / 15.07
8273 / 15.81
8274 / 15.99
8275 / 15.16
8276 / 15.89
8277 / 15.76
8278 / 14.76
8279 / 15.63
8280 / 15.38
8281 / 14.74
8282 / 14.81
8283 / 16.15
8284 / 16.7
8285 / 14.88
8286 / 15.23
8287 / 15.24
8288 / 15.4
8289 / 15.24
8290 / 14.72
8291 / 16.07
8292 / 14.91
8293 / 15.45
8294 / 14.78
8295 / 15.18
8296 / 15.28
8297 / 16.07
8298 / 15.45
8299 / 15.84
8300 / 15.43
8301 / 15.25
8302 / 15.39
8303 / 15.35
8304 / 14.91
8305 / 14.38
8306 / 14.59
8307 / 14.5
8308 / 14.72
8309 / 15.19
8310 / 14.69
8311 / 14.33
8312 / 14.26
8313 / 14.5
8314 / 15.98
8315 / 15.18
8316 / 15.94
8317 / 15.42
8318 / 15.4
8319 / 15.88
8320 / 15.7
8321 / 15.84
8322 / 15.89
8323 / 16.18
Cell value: -0.02 mag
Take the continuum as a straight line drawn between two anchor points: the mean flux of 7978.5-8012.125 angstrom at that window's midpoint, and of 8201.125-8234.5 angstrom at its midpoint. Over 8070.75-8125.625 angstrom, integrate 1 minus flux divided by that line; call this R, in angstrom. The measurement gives -0.5 angstrom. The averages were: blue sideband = 15.1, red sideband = 15.4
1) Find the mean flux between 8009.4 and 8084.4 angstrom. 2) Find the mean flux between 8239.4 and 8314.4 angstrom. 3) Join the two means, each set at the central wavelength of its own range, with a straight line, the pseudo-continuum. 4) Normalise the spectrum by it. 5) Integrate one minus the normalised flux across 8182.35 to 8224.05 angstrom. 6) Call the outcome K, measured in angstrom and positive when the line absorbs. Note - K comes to 2.6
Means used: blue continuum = 15.3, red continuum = 15.4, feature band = 14.4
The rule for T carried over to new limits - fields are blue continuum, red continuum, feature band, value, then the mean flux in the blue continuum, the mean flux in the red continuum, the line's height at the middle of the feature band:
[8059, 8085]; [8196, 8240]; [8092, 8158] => -0.023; 15.3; 15.1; 15.2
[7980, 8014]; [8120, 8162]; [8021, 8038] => 0.016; 15.1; 15.6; 15.2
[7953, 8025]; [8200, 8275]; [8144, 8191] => 0.012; 15.2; 15.5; 15.4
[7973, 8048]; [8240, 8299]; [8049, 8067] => -0.021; 15.2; 15.5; 15.2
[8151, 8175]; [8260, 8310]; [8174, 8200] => 0.120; 15.7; 15.4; 15.6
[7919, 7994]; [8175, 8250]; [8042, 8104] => -0.027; 14.9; 14.9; 14.9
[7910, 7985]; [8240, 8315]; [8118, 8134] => -0.021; 14.9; 15.4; 15.1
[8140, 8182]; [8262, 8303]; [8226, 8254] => -0.004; 15.7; 15.5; 15.5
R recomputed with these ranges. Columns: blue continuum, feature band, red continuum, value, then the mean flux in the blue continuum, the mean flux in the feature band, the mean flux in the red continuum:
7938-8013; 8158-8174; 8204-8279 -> -0.4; 15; 15.7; 15.5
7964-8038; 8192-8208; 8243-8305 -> 1.5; 15.2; 13.9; 15.5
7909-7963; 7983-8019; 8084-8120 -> -0.7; 14.6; 15.2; 15.4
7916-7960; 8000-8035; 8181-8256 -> -1.2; 14.7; 15.2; 14.9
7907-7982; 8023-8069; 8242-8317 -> -0.7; 14.8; 15.3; 15.4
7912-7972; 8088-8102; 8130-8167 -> 0.1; 14.8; 15.3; 15.6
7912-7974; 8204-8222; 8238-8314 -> -0.2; 14.8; 15.4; 15.4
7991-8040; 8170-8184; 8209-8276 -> 0.0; 15.2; 15.4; 15.5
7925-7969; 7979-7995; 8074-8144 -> -0.1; 14.8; 15.1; 15.5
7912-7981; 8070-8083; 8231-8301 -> 0.0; 14.9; 15.1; 15.5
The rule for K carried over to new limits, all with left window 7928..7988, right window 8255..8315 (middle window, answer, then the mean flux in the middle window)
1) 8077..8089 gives -0.24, 15.4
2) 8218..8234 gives -0.23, 15.5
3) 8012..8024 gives -0.41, 15.5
